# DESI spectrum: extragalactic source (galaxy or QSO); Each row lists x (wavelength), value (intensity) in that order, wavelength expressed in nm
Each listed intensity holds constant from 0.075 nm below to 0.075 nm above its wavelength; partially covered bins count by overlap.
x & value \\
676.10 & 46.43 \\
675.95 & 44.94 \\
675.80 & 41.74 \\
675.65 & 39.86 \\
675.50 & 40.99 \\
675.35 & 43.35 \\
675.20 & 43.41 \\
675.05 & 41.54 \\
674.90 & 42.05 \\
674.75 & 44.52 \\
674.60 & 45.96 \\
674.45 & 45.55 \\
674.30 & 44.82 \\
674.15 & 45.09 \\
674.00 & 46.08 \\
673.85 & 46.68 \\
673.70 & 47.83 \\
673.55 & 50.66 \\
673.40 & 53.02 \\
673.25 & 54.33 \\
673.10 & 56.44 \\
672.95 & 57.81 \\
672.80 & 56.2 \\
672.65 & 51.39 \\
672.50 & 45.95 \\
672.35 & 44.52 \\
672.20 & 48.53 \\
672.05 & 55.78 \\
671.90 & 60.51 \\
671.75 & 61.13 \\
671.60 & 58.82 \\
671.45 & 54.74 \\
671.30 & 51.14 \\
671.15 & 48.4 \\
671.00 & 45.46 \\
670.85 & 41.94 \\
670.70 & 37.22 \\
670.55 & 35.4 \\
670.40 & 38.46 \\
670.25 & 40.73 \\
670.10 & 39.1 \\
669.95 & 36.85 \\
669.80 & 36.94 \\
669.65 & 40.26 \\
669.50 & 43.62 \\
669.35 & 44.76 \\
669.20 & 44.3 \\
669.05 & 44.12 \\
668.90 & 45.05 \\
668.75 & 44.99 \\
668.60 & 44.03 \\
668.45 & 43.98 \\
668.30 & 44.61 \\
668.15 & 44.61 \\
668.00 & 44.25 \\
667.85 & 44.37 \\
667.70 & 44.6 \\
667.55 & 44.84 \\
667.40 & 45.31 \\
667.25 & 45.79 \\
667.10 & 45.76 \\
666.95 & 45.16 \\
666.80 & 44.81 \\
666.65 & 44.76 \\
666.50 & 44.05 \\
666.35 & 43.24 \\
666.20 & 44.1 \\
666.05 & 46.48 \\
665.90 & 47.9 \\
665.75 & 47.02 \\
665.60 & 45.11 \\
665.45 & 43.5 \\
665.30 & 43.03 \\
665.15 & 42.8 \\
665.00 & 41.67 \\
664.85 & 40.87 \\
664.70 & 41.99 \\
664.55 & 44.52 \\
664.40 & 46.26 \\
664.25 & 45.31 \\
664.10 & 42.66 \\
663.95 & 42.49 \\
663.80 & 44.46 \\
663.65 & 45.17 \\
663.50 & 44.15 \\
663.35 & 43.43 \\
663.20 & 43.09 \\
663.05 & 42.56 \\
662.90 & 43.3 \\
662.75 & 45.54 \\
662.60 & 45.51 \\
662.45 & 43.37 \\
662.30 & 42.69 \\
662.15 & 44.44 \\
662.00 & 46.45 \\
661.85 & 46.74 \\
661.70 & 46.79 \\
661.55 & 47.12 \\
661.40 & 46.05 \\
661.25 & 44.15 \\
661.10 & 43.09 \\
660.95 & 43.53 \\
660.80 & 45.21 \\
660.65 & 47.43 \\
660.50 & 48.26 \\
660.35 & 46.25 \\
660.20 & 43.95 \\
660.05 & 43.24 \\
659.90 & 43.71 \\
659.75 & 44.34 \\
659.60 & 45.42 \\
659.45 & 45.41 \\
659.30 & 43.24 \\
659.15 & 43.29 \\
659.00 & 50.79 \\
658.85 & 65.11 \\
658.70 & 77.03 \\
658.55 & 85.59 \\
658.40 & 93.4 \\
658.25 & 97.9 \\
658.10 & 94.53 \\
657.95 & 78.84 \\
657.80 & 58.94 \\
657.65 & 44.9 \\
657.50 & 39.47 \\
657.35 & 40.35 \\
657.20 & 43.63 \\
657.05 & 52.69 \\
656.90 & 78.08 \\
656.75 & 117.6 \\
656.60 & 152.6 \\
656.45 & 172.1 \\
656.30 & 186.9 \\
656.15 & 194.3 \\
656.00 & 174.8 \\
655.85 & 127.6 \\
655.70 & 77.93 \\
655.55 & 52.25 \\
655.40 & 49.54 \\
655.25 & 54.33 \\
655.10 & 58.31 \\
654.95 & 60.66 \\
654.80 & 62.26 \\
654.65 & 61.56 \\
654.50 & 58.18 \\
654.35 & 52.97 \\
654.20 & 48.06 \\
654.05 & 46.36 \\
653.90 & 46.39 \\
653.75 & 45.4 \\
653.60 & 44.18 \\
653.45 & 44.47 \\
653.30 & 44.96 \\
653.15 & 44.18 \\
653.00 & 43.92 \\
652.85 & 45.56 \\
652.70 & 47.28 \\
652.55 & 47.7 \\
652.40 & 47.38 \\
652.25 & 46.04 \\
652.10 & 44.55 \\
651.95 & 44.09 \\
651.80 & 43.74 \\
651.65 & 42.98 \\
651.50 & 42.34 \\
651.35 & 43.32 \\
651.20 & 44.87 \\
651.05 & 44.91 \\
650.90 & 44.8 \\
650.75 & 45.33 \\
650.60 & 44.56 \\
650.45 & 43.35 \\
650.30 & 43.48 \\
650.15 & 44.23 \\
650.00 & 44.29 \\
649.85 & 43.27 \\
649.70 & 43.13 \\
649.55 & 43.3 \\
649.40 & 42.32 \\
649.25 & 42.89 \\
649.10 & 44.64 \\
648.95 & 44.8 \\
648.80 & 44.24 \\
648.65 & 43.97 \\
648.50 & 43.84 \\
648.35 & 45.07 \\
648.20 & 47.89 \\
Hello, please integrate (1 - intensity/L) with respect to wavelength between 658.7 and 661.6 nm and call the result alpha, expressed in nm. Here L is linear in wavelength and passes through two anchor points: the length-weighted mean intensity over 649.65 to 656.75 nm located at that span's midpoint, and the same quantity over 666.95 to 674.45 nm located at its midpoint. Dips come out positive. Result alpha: 0.516 nm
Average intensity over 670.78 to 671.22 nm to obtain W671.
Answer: 45.3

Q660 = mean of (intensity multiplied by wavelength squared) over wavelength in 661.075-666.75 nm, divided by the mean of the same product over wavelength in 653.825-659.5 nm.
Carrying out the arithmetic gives 0.58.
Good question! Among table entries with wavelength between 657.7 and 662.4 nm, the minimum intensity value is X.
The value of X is 42.69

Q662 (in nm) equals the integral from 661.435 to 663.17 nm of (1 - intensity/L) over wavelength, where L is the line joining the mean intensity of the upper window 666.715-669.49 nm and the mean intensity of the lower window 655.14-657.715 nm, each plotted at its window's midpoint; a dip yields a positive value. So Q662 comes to 0.634 nm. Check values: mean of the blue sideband 97.3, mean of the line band 44.9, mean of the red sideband 44.7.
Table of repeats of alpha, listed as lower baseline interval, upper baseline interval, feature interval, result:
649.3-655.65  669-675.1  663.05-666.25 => 0.21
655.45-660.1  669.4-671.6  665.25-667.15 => 0.38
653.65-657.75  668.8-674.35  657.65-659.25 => 0.06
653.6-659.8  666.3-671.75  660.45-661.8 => 0.39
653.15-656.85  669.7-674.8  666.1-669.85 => 0.83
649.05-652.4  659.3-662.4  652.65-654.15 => -0.03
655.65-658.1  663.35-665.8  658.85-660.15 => 0.57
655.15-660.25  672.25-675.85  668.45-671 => 0.66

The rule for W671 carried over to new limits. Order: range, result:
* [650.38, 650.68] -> 44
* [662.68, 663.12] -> 43.8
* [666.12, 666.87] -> 44.2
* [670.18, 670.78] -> 38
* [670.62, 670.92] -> 39.5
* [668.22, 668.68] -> 44.2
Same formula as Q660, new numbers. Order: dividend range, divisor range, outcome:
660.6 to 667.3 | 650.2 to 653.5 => 1.03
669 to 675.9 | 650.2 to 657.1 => 0.74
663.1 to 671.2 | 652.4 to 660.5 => 0.65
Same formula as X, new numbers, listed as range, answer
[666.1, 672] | 35.4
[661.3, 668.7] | 40.87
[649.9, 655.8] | 42.34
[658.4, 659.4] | 43.24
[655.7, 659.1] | 39.47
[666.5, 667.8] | 44.05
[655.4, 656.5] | 52.25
